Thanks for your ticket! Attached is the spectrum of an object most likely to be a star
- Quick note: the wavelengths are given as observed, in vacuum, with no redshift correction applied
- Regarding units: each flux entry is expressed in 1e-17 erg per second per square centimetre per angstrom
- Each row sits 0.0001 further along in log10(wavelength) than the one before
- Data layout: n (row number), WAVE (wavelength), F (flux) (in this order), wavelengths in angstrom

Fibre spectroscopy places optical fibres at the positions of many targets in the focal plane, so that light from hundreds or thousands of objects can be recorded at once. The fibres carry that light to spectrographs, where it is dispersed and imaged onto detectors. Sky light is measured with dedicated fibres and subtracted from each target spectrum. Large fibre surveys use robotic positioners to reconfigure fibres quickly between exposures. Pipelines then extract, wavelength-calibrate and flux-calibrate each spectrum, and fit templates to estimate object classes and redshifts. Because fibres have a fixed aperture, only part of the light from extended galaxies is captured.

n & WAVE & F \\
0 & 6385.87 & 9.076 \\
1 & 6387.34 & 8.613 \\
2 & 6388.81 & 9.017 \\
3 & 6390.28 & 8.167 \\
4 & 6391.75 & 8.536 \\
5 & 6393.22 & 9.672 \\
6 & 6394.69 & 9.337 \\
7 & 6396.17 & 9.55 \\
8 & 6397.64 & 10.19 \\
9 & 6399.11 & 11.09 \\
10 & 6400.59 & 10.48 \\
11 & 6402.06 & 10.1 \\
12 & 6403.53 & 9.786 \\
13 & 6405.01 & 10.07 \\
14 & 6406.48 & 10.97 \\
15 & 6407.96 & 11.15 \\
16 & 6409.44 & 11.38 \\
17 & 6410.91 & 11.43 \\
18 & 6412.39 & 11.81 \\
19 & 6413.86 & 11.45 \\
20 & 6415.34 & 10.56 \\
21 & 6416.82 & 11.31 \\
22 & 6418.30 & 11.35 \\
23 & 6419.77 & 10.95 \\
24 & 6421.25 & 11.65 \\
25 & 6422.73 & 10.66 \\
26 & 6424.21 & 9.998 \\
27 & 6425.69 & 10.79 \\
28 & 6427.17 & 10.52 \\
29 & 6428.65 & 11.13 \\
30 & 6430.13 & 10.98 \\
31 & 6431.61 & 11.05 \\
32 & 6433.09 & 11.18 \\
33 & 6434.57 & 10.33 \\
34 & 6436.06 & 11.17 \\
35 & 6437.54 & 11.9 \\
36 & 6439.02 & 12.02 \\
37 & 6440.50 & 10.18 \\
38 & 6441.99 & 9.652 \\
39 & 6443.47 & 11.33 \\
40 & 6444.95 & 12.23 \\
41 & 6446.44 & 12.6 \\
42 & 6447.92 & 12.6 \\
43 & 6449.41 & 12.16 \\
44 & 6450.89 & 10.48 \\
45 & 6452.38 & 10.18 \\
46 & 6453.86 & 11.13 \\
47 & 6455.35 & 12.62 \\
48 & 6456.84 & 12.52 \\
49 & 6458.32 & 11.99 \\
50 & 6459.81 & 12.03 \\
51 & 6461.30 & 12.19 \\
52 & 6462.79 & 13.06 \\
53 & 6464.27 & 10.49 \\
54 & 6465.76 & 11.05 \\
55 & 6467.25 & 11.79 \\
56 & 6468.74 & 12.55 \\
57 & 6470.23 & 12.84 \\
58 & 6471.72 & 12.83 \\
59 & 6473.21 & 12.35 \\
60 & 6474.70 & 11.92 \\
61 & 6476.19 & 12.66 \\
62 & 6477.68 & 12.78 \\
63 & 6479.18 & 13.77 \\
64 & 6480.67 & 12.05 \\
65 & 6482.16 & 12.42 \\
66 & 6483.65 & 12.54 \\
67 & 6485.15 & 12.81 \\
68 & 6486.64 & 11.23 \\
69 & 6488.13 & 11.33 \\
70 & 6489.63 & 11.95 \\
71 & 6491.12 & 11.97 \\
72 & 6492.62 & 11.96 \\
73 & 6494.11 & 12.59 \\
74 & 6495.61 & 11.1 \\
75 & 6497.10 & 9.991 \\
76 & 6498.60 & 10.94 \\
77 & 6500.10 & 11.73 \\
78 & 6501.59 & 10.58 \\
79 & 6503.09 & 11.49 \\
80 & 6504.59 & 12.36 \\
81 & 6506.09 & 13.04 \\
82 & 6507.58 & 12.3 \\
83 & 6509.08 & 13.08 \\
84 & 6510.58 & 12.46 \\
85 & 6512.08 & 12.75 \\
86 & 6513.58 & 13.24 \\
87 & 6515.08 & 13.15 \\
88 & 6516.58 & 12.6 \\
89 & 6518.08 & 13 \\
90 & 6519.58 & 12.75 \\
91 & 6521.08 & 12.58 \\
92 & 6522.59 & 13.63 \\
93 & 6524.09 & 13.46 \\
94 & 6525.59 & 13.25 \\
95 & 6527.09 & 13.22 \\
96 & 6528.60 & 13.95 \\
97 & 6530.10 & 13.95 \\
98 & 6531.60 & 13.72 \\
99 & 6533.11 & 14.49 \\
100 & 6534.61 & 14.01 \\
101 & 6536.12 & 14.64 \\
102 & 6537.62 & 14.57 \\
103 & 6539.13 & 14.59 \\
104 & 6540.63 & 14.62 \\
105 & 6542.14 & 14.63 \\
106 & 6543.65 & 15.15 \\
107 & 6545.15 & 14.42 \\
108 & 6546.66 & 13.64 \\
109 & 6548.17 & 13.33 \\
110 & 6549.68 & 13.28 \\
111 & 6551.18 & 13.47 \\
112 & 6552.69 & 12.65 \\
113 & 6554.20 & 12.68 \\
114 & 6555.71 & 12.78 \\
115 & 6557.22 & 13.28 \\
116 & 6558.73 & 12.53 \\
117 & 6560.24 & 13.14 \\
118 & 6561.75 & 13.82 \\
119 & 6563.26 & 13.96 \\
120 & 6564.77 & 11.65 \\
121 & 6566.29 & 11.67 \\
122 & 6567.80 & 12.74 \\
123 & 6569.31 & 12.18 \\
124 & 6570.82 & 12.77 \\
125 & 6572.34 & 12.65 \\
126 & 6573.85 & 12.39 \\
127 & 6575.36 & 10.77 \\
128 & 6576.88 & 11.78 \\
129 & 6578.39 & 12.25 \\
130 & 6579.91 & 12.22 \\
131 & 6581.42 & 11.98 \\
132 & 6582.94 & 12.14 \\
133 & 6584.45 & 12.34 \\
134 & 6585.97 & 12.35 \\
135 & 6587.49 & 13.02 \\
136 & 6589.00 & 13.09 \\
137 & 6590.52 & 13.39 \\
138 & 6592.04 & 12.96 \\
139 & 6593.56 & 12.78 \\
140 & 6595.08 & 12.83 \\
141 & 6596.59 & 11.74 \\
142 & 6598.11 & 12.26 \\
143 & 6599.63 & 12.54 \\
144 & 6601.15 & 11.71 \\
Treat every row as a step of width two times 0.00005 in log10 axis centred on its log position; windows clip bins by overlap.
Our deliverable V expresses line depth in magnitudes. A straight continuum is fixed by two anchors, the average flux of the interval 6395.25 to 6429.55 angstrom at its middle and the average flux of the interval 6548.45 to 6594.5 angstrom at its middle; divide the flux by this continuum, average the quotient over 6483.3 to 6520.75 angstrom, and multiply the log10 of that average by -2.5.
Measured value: -0.03 mag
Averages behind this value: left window 10.8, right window 12.6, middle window 12.1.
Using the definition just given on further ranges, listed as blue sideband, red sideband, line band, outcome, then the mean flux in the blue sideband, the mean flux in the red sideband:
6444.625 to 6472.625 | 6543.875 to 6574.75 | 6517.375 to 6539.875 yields -0.09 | 12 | 13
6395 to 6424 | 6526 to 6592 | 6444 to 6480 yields -0.04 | 10.8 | 13.2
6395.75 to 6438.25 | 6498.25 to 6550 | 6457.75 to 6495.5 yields 0.00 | 10.9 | 13.3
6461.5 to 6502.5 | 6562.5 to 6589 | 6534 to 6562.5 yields -0.13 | 12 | 12.3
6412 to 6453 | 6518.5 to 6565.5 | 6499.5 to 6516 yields 0.04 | 11.1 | 13.6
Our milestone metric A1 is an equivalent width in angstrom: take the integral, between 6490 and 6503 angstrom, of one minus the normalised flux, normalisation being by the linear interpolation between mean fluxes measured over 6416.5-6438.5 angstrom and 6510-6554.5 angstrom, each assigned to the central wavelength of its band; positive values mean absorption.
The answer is 1.4 angstrom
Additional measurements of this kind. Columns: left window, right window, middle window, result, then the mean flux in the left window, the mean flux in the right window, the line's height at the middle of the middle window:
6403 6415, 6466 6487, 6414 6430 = 0.5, 11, 12.5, 11.3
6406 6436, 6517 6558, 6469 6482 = -0.4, 11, 13.7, 12.3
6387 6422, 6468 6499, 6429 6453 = -0.1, 10.4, 12.1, 11.2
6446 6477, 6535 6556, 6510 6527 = 0.4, 12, 13.9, 13.3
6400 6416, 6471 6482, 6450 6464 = 0.4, 10.8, 12.6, 12.1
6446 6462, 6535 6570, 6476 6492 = 0.0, 11.8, 13.5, 12.3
